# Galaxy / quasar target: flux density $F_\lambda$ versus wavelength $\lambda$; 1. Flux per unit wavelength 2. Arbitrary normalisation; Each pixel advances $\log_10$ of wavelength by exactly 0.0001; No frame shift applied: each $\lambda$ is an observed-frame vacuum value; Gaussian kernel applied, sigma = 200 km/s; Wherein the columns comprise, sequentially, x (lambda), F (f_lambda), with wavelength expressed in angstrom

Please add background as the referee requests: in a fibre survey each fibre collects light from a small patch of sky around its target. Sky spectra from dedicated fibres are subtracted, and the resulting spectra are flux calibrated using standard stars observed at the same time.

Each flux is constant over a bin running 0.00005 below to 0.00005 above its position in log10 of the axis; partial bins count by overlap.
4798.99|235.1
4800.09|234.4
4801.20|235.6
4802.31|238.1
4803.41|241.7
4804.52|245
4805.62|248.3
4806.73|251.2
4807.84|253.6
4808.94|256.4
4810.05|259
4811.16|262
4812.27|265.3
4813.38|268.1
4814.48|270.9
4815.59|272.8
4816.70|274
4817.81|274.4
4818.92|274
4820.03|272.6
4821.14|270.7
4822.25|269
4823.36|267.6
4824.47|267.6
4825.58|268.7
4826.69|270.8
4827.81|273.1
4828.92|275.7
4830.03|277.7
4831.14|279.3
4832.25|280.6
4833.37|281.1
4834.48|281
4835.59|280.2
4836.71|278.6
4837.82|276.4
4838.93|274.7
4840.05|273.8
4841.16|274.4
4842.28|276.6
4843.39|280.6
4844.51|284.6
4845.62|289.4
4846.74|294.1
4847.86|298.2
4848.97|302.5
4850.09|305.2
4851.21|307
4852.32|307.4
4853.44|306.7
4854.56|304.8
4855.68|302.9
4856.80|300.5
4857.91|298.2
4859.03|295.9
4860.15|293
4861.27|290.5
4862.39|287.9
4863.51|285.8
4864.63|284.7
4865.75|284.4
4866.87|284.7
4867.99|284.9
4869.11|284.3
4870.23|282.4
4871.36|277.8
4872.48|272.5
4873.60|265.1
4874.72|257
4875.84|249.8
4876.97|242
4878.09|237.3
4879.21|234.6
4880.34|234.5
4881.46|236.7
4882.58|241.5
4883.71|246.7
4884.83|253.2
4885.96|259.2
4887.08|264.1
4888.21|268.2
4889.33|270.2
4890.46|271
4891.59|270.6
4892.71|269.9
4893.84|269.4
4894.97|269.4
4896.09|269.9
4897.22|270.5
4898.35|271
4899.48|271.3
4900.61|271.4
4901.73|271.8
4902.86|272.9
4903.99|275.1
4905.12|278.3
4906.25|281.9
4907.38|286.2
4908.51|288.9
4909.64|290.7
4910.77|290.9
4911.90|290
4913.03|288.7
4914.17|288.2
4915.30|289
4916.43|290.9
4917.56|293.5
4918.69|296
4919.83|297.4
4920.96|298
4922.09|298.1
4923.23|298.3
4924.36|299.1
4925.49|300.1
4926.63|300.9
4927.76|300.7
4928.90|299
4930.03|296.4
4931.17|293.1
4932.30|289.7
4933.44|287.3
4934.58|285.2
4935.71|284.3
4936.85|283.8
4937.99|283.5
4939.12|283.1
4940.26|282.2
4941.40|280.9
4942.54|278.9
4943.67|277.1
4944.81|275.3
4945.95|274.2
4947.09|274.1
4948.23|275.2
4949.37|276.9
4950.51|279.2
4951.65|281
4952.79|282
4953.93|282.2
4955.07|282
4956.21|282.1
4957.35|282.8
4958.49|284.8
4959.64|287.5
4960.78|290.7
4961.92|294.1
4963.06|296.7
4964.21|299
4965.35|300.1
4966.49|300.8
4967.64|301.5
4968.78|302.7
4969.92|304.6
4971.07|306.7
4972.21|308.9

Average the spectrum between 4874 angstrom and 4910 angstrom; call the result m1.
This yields 264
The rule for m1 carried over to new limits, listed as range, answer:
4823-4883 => 279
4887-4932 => 284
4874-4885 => 243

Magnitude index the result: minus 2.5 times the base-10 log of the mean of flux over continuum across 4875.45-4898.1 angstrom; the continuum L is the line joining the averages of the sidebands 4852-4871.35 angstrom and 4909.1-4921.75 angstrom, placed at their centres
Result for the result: 0.141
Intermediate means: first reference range 292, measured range 257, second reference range 292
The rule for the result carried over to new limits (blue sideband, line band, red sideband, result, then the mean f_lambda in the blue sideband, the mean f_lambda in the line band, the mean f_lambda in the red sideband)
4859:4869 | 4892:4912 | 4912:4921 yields 0.05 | 287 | 277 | 292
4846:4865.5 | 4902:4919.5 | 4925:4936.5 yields 0.03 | 298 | 287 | 293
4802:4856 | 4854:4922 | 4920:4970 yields 0.03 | 276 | 276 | 289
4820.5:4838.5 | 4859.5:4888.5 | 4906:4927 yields 0.07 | 275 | 266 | 293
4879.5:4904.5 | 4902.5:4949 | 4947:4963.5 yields -0.05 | 263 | 288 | 284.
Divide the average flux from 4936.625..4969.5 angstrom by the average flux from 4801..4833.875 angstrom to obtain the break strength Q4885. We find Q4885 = 1.08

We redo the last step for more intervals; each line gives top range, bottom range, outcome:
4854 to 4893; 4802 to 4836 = 1.02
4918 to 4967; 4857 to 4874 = 1.01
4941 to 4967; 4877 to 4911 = 1.07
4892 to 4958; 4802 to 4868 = 1.02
